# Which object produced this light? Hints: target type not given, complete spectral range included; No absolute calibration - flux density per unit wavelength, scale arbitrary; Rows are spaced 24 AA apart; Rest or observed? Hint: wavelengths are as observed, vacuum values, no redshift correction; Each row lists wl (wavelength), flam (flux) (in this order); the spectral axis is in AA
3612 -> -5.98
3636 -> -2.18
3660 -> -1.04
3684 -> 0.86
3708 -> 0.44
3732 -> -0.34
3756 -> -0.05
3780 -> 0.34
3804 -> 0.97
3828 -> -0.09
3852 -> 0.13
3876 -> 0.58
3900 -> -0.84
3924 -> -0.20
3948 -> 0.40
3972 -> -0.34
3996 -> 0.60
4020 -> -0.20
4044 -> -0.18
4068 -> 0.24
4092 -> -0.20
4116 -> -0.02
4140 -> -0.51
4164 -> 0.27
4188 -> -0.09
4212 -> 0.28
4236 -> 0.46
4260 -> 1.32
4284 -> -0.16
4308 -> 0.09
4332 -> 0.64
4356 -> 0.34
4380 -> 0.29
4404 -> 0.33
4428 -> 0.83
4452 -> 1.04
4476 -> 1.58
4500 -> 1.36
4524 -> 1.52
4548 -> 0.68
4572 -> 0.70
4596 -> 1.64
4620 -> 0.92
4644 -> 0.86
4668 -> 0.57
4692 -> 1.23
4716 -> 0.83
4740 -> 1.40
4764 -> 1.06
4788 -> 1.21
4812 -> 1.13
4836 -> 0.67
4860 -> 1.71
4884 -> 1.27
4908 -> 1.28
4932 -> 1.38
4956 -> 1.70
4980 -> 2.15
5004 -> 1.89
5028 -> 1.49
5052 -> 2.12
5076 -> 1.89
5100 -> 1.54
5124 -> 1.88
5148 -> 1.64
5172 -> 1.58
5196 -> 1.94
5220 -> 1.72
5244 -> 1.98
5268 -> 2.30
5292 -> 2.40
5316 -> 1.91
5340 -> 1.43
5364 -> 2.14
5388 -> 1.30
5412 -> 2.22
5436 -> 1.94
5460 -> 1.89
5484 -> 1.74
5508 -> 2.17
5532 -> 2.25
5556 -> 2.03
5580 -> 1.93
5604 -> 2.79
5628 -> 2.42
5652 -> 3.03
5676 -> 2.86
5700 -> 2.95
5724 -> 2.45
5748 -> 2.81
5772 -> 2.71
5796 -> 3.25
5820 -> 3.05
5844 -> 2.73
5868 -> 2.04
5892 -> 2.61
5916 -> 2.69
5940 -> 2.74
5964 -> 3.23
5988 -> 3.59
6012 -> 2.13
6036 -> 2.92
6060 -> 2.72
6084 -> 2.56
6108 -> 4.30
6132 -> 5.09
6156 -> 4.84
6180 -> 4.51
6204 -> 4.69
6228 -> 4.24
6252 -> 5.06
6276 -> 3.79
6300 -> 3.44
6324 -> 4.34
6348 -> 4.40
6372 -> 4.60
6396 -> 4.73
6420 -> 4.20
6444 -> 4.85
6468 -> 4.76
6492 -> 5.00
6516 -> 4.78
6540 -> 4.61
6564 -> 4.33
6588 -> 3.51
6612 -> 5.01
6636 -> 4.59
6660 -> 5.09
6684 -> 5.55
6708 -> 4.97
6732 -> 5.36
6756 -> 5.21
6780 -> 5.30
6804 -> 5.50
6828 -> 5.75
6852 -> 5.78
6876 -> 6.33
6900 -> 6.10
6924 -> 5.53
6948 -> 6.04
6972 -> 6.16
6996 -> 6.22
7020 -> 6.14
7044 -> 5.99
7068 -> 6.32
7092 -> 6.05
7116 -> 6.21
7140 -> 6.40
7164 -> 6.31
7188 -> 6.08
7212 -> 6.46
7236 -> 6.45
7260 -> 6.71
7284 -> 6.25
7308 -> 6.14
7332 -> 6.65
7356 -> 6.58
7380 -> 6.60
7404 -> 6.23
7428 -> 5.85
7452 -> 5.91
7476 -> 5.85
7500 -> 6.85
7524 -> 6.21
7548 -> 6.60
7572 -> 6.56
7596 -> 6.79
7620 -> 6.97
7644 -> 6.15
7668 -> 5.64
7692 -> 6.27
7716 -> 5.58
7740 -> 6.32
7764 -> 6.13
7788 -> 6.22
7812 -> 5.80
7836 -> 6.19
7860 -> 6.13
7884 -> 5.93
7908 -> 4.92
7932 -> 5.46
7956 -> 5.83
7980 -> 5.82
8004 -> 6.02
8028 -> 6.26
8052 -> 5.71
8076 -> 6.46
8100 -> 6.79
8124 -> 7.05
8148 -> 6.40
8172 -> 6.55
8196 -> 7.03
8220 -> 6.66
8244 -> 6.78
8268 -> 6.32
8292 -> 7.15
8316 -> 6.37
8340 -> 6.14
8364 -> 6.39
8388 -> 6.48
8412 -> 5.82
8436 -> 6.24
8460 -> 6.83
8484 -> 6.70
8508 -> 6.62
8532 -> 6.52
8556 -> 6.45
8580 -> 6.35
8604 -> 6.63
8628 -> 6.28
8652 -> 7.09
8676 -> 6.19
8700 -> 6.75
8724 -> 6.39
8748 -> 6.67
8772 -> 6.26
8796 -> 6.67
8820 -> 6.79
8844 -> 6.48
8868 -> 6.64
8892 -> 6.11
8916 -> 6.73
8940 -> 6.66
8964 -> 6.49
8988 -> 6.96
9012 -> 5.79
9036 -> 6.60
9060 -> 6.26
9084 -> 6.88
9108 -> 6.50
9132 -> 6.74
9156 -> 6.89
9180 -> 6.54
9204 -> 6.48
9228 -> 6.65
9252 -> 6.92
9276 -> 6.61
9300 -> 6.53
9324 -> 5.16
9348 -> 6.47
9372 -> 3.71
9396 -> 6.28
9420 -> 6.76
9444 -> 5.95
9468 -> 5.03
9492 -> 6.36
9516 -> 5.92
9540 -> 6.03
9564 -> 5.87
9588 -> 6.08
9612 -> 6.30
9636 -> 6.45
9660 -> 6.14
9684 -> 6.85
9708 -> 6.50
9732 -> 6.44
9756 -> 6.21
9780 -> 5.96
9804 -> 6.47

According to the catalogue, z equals 0.53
